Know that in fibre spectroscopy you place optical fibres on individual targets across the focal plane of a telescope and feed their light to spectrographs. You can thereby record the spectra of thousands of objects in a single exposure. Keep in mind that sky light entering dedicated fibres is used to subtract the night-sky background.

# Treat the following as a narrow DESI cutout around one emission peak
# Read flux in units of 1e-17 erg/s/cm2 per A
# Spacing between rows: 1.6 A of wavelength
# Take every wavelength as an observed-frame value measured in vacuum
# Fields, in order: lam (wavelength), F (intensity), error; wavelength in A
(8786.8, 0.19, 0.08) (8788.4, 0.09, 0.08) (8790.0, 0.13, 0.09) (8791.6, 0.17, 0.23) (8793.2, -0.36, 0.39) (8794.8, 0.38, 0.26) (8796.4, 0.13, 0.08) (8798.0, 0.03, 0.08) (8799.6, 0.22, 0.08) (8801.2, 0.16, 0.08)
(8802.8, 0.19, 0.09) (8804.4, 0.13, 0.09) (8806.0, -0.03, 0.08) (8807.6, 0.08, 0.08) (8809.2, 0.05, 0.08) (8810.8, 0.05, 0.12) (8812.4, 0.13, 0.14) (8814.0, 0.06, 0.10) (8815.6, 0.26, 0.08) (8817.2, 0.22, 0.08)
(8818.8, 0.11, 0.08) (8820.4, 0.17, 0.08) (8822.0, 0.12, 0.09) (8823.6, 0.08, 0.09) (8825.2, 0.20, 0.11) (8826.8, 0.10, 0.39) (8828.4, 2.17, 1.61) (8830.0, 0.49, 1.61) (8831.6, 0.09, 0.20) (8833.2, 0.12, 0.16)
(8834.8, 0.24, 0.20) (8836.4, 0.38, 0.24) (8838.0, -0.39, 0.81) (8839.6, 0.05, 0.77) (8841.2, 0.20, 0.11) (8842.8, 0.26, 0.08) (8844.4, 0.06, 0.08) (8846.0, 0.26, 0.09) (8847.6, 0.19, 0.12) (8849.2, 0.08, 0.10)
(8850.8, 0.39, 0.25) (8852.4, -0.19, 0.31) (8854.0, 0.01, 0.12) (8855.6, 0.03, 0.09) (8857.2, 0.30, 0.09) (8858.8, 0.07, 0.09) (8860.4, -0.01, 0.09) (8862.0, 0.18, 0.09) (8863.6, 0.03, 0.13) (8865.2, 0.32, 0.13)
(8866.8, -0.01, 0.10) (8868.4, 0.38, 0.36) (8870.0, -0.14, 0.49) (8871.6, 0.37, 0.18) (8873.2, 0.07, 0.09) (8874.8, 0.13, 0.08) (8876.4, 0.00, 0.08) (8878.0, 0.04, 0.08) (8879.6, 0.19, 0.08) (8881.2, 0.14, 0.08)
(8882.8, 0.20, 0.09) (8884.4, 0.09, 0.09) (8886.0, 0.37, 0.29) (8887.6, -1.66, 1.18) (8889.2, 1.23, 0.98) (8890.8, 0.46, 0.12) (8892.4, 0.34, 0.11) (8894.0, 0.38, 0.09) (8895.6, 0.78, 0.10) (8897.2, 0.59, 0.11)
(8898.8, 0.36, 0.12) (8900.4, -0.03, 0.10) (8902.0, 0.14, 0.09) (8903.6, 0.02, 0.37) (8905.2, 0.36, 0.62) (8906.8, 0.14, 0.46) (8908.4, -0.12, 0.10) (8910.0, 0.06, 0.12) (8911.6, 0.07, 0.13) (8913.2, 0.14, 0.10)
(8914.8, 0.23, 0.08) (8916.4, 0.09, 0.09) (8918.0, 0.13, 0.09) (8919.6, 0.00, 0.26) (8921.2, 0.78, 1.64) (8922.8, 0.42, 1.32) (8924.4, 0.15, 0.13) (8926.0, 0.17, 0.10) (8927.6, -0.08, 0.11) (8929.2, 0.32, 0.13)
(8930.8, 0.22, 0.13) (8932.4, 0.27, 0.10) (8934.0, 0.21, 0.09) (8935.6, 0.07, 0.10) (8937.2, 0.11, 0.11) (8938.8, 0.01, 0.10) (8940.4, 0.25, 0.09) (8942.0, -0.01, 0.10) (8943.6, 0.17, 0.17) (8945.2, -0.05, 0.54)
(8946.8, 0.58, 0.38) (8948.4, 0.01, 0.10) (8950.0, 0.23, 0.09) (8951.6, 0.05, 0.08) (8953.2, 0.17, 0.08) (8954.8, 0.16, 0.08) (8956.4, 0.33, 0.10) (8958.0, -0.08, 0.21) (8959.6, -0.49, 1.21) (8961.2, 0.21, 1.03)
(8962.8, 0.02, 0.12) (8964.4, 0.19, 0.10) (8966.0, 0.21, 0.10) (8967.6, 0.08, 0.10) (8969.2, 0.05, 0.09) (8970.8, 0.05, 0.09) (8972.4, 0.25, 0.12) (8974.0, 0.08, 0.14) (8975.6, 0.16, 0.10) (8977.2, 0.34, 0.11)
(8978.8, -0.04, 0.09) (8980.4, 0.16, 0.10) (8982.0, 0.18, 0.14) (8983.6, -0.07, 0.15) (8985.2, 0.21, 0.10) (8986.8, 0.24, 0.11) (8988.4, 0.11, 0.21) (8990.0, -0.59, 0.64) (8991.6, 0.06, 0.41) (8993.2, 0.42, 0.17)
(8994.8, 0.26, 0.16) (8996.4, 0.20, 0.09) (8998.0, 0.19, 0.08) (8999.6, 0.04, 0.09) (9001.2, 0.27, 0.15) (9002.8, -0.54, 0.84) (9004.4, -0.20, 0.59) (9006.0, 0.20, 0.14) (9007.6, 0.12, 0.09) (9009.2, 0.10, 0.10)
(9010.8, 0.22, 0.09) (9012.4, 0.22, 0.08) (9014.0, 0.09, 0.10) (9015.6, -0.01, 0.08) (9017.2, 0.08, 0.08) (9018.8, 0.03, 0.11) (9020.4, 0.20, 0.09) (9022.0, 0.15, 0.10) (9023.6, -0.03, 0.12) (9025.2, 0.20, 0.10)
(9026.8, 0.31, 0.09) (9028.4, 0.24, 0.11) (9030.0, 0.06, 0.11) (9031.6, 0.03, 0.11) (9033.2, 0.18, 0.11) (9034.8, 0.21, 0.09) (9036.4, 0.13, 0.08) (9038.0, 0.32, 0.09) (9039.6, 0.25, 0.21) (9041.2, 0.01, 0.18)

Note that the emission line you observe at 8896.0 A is H-beta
